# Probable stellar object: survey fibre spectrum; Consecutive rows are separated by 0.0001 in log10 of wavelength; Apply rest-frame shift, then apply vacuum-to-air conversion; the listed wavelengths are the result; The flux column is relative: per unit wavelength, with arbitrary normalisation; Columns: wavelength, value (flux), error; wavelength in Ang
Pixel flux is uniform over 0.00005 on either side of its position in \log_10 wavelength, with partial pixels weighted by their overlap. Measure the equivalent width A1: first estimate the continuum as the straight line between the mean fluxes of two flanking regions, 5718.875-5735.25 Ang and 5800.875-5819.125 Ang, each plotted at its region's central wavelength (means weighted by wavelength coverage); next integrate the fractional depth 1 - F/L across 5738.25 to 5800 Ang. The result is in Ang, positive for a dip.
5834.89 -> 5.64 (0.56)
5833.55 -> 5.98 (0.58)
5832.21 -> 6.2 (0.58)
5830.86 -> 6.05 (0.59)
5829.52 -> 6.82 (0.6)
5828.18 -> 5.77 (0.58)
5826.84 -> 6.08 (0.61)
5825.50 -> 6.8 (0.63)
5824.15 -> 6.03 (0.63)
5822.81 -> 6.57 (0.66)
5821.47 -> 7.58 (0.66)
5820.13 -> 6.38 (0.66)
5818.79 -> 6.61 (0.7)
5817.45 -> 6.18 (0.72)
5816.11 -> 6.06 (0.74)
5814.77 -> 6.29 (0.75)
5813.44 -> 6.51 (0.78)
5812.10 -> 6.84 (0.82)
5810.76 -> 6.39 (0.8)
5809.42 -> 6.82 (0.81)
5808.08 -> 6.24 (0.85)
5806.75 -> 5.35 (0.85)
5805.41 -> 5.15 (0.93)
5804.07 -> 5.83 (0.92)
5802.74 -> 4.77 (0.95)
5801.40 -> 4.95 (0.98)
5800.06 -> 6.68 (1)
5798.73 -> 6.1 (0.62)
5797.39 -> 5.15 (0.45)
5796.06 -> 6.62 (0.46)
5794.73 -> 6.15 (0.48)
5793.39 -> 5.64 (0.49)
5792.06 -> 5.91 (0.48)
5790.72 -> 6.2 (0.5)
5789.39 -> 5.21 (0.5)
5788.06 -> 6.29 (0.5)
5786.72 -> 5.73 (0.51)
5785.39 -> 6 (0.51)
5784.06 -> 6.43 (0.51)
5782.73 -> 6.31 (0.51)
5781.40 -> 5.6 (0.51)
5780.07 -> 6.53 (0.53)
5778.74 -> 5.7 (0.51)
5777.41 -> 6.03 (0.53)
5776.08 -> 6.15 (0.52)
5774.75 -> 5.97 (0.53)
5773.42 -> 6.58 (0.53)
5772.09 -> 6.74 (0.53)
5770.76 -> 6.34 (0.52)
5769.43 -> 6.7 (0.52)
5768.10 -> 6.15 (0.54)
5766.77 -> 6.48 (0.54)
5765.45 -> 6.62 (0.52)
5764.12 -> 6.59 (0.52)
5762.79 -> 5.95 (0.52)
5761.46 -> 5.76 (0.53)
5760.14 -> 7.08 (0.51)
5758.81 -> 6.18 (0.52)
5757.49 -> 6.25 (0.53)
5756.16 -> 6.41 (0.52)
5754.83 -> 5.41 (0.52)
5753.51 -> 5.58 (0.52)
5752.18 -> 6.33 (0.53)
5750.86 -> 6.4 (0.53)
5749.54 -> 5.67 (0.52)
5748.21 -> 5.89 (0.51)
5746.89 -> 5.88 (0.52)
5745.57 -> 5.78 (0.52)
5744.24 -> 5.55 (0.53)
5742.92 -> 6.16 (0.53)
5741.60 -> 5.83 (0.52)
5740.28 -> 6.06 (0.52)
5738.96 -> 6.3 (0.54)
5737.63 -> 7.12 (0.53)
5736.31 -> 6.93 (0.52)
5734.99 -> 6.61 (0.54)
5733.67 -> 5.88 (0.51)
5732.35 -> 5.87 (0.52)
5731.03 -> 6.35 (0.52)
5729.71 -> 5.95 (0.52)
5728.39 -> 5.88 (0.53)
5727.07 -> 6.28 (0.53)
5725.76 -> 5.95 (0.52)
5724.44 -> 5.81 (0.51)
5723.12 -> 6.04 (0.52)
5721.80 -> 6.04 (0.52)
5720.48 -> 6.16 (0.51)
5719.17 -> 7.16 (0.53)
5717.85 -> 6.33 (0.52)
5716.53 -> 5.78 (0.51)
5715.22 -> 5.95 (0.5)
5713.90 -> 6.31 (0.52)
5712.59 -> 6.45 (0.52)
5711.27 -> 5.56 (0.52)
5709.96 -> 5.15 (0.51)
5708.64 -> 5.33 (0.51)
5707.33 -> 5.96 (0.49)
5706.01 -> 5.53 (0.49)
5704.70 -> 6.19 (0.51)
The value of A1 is -0.4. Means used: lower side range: 6.12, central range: 6.1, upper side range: 6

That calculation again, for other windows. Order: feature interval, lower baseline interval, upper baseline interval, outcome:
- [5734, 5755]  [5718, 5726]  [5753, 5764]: 0.15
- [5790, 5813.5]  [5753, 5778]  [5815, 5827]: 1.70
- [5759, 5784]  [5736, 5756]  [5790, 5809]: -1.57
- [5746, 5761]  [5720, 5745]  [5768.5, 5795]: 0.10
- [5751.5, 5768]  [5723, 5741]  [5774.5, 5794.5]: -0.33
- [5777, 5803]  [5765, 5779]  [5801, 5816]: 0.95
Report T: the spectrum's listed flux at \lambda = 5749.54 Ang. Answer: 5.67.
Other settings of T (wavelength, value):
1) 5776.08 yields 6.15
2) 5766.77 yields 6.48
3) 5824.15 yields 6.03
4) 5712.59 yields 6.45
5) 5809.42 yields 6.82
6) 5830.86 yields 6.05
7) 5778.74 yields 5.7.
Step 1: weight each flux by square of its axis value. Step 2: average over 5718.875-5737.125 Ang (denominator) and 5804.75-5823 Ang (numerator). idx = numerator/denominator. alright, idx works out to 1.06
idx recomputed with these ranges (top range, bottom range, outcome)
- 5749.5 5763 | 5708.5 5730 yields 1.03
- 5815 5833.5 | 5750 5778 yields 1.04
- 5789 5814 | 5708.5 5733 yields 1.01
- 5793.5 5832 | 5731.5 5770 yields 1.02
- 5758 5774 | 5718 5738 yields 1.04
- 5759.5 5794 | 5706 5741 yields 1.03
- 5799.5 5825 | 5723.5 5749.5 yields 1.04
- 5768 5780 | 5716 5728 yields 1.04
